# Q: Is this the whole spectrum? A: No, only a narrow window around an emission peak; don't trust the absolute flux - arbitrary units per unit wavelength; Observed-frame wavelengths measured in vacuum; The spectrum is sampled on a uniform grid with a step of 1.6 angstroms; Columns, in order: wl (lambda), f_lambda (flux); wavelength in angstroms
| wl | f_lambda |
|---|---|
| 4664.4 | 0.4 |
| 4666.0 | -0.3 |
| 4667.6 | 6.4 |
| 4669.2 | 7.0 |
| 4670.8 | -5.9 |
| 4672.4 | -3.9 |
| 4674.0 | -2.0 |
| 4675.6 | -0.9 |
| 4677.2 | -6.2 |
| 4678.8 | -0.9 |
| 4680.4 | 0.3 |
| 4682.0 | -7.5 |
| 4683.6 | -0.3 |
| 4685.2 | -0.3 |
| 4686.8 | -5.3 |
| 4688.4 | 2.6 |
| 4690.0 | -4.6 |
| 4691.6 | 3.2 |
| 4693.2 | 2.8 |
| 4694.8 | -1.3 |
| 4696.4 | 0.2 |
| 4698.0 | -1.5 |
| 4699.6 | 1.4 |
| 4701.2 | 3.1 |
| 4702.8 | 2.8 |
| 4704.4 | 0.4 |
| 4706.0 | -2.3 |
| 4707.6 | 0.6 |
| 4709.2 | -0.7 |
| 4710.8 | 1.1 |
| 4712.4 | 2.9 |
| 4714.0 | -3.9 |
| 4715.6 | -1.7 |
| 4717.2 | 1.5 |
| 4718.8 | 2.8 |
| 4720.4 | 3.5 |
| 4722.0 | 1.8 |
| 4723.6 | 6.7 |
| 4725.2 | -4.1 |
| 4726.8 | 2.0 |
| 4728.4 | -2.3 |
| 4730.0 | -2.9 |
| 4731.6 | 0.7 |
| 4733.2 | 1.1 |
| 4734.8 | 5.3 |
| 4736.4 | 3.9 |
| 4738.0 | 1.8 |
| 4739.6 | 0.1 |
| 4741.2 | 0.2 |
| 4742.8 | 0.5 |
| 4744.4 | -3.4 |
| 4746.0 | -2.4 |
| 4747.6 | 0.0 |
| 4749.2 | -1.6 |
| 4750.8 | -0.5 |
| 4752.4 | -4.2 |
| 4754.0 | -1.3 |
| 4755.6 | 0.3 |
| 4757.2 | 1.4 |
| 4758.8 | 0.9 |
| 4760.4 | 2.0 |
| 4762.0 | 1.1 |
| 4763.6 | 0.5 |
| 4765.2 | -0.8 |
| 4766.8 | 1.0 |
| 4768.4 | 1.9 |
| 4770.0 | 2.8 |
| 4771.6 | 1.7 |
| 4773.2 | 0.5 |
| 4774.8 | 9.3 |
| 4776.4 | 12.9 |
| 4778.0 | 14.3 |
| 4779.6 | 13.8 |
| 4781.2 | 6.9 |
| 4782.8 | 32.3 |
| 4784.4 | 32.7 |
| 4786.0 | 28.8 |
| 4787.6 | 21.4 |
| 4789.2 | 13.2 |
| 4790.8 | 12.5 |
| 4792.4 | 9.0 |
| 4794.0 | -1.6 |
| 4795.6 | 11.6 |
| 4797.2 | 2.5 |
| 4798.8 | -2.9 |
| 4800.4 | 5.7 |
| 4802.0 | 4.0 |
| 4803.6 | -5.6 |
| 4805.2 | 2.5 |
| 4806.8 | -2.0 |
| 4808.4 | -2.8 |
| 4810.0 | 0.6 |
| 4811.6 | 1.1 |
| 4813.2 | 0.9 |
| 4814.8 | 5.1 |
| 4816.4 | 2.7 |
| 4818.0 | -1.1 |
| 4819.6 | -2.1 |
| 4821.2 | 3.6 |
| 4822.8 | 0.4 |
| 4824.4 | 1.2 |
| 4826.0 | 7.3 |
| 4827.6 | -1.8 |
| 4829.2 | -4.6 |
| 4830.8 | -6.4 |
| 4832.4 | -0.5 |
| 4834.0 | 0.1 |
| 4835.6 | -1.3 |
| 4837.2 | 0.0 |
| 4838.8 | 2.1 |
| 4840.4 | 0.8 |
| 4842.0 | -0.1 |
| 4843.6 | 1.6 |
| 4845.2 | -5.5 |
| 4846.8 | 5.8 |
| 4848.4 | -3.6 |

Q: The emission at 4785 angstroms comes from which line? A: C III] 1909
